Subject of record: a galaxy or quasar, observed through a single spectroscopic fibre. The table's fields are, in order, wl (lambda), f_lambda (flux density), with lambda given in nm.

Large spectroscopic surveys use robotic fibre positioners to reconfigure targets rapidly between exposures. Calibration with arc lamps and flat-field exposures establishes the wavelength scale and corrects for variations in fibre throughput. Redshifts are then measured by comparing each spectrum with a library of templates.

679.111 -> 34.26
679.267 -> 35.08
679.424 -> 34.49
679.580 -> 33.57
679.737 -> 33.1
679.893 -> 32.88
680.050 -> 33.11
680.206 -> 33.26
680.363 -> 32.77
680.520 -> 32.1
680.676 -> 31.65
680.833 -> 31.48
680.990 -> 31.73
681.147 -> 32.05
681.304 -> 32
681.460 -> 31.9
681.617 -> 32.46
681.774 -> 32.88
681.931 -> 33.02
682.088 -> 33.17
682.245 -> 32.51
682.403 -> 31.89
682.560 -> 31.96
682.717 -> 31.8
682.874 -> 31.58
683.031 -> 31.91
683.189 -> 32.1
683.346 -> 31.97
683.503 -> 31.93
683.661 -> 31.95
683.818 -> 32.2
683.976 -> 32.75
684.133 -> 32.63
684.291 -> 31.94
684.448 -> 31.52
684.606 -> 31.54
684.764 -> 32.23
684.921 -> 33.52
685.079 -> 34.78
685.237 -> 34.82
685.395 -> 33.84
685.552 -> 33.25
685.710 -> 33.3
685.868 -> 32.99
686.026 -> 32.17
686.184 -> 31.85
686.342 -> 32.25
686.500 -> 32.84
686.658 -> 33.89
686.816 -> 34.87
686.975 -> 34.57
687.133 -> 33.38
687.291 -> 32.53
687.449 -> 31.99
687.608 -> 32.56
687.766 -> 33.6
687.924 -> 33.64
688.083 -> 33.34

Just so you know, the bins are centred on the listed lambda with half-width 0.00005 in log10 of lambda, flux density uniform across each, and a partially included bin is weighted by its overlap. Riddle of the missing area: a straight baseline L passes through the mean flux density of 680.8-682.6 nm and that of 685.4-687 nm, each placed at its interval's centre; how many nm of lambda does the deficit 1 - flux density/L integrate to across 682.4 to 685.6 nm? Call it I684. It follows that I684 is 0.02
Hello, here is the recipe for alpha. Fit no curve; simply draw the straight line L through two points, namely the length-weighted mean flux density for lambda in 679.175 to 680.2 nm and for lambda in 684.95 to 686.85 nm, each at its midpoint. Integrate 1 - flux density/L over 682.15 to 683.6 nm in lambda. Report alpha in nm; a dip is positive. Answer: 0.07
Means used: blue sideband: 33.7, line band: 32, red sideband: 33.4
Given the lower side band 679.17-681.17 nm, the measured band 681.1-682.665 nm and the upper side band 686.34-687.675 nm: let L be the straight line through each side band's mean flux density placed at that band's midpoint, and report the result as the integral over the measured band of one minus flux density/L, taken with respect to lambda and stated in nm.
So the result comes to 0.03 nm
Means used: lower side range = 32.9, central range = 32.4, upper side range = 33.3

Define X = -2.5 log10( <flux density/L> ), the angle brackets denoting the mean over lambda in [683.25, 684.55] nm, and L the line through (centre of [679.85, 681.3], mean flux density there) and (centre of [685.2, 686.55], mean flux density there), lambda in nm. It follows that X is 0.02 mag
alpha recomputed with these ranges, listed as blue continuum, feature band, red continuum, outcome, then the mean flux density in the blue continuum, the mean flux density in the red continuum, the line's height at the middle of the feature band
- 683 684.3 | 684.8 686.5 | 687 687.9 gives -0.033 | 32.2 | 33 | 32.6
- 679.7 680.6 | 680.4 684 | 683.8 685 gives 0.052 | 32.9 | 32.3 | 32.6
